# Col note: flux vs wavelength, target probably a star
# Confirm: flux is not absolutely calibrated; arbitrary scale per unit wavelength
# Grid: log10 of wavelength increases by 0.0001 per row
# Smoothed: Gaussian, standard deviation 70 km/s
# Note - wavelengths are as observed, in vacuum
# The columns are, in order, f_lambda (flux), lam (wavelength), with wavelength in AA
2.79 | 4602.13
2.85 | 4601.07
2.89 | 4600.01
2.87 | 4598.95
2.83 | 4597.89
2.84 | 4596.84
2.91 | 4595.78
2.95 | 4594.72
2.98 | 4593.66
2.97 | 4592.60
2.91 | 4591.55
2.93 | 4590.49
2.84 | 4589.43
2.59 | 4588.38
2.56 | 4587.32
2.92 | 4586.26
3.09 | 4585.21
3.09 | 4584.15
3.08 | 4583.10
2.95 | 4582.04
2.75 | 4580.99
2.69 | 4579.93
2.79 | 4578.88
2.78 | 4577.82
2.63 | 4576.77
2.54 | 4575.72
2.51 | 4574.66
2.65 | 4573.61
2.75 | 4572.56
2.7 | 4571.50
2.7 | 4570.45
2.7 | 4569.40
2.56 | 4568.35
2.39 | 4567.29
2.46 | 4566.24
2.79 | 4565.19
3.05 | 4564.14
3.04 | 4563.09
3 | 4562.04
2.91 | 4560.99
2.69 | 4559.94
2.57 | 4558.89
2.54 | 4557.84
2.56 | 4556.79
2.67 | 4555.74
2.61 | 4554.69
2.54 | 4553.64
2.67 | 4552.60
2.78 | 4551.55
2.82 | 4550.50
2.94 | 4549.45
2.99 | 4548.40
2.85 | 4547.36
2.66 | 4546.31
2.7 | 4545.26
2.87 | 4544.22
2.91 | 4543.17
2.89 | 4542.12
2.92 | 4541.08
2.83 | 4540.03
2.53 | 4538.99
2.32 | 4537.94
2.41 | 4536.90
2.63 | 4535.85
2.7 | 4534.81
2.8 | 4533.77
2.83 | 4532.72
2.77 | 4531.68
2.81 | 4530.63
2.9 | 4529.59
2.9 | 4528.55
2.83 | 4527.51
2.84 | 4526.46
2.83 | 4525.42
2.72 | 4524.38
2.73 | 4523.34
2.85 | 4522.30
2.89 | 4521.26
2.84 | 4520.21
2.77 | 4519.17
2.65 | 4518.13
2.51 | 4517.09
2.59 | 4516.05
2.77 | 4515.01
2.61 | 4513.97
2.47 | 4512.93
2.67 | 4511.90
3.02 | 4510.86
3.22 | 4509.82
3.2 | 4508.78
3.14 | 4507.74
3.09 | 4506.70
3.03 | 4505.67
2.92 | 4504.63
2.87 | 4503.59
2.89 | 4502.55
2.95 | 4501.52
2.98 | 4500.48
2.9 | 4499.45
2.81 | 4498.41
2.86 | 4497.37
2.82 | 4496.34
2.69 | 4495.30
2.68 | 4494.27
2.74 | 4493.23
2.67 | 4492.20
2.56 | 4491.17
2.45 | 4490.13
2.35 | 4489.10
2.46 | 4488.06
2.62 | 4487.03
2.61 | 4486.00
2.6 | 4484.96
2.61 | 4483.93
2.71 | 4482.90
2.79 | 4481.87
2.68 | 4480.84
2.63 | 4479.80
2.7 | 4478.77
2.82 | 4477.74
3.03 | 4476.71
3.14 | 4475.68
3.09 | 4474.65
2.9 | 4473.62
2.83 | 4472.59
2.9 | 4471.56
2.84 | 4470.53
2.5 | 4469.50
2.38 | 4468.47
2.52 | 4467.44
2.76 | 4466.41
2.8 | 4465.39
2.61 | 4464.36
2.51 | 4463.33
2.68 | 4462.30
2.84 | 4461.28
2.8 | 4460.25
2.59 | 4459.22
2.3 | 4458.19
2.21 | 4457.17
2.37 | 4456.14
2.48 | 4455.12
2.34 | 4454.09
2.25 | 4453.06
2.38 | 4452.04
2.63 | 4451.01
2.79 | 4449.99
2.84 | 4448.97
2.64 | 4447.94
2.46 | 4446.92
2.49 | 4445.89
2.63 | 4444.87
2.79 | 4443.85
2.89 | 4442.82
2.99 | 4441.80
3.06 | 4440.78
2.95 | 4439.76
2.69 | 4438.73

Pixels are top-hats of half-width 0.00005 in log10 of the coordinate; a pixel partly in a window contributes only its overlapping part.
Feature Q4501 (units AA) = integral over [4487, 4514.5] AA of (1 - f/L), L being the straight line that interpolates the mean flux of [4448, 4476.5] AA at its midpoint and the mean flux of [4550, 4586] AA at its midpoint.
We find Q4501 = -1.3 AA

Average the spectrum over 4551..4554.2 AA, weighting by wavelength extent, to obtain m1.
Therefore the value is 2.67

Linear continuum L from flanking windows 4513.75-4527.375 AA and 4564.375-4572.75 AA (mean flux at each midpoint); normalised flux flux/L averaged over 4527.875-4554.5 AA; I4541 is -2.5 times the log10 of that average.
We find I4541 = -0.02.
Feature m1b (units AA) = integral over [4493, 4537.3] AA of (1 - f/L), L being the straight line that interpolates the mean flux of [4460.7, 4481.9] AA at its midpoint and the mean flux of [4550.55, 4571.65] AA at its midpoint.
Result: -1.4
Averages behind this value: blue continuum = 2.76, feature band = 2.82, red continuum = 2.7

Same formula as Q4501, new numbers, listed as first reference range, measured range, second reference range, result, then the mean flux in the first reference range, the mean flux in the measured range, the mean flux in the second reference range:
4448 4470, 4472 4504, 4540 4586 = -1.8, 2.55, 2.76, 2.76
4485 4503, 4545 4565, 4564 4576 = -0.9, 2.7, 2.77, 2.64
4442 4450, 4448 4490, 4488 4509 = 1.6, 2.7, 2.65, 2.81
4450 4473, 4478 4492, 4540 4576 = 0.0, 2.57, 2.6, 2.74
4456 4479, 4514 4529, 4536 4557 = -0.2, 2.71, 2.76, 2.72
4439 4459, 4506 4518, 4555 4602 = -0.7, 2.61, 2.84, 2.78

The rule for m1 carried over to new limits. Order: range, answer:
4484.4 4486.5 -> 2.6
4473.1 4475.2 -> 3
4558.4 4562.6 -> 2.8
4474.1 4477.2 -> 3.09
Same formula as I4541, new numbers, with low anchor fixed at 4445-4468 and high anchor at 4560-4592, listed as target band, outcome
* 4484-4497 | 0.006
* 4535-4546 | 0.005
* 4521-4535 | -0.050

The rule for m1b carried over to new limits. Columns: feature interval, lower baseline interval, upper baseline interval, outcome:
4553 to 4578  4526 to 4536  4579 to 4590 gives 1.4 AA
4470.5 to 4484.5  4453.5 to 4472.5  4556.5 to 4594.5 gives -1.2 AA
